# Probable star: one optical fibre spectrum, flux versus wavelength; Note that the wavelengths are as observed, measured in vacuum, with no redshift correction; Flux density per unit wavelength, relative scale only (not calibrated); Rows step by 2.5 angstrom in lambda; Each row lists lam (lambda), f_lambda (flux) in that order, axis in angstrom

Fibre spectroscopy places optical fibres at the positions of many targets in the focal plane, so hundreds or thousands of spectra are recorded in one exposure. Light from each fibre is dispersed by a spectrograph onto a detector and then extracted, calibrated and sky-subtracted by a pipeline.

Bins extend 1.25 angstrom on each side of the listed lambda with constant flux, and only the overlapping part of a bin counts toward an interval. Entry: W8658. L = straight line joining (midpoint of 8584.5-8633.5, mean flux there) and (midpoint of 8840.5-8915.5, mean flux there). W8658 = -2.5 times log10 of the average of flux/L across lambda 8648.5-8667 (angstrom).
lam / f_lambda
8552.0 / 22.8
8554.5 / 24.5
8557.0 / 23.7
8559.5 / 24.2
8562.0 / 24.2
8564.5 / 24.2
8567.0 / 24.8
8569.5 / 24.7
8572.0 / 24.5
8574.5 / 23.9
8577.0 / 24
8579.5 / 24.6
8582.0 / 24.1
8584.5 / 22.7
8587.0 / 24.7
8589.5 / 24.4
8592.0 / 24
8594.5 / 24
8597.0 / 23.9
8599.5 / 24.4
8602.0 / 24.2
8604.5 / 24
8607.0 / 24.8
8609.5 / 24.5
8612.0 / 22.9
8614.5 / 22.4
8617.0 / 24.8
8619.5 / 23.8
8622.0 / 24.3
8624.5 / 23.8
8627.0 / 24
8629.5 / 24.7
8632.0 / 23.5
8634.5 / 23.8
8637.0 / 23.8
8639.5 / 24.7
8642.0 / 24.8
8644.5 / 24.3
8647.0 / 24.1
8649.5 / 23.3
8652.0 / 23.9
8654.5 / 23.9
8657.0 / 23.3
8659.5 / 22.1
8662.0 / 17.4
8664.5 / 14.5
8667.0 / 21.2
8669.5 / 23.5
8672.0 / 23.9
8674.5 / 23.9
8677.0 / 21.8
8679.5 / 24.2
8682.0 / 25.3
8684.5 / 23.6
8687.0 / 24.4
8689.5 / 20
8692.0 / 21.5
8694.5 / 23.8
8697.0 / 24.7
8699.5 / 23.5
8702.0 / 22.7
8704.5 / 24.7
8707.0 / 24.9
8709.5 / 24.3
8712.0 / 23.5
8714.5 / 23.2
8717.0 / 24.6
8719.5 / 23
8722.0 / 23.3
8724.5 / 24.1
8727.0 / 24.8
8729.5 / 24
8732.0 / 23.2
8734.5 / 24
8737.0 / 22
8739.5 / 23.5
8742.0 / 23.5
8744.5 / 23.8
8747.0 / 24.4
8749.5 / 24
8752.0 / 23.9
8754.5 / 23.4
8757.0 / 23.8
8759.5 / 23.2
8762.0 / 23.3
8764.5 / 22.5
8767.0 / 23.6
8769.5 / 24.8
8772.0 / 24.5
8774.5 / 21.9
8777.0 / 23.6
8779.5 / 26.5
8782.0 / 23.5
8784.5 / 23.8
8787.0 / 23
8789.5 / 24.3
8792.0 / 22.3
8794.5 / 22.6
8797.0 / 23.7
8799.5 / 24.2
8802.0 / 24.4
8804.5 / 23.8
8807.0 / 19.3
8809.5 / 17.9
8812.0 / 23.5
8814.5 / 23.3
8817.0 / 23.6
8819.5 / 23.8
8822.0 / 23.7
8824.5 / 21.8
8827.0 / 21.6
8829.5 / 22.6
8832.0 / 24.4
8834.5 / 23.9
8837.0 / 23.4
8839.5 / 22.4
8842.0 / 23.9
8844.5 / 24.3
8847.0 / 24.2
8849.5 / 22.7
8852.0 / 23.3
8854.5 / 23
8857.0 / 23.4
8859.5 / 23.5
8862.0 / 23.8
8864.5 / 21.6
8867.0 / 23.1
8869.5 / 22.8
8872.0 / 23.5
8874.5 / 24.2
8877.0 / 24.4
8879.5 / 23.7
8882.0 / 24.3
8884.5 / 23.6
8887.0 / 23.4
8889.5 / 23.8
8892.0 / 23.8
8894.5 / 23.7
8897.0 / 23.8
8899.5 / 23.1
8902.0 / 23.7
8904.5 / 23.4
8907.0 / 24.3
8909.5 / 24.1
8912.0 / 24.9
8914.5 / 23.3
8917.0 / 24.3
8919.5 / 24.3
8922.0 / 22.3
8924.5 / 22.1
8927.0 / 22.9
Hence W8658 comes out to 0.134 mag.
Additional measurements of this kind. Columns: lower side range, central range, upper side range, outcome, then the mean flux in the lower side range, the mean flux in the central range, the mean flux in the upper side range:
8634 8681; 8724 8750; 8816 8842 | -0.04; 22.8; 23.7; 23.2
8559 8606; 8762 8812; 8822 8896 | 0.02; 24.2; 23.2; 23.4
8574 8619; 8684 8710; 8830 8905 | 0.02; 24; 23.4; 23.5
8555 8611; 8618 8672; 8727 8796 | 0.05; 24.2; 23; 23.6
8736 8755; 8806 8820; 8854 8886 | 0.08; 23.6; 21.8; 23.5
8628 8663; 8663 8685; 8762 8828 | 0.05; 23.4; 22.3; 23.1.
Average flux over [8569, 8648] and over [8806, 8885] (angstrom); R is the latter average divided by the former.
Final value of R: 0.96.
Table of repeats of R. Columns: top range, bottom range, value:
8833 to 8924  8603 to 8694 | 1.02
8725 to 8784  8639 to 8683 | 1.04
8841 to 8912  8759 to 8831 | 1.02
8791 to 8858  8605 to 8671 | 0.99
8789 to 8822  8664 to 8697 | 1.01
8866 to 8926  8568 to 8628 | 0.98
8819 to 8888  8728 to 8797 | 0.99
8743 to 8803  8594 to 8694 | 1.02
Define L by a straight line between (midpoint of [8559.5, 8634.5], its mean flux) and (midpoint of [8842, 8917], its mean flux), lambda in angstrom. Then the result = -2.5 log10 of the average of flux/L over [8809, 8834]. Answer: 0.04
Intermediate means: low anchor 24.1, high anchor 23.6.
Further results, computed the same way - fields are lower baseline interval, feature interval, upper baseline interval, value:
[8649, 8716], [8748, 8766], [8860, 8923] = -0.01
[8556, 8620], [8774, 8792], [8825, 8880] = -0.01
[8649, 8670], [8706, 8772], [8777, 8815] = -0.07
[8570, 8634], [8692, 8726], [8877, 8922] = 0.01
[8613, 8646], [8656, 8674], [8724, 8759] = 0.15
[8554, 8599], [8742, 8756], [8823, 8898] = -0.01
